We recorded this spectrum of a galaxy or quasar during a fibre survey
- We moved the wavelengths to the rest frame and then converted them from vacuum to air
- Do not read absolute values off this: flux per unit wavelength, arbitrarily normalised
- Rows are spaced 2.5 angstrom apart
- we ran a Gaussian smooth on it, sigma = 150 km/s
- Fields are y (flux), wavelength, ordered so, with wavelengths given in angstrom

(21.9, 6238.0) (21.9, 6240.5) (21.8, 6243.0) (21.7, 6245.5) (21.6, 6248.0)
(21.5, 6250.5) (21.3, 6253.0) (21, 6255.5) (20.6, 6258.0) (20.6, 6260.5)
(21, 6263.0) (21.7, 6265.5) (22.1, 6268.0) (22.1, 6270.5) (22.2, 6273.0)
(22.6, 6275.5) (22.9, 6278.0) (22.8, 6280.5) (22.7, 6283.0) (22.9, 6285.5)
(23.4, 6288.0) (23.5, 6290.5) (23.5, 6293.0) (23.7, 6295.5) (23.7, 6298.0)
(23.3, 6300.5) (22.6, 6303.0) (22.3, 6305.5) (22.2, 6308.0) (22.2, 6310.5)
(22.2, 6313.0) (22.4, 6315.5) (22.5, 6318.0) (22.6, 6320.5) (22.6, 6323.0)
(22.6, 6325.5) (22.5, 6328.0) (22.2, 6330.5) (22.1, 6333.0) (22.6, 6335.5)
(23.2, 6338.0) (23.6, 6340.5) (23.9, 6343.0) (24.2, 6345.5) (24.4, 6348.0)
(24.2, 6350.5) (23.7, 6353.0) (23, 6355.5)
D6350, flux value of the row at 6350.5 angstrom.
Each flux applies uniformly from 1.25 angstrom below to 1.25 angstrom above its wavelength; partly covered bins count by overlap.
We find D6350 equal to 24.2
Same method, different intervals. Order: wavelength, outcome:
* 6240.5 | 21.9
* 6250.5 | 21.5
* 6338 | 23.2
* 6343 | 23.9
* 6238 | 21.9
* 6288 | 23.4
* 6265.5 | 21.7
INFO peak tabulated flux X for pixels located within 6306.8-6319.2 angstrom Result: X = 22.5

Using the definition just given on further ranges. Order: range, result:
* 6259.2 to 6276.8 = 22.6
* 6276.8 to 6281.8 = 22.9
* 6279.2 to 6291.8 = 23.5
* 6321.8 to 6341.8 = 23.6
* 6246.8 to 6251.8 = 21.6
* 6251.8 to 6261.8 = 21.3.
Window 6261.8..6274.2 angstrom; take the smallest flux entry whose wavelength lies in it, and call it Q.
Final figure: 21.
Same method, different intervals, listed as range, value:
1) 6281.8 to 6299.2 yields 22.7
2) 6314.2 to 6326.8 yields 22.4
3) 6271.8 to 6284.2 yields 22.2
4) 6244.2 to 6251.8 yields 21.5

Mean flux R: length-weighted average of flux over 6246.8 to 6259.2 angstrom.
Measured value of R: 21.2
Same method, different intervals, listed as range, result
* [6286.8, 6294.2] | 23.5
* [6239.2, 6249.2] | 21.8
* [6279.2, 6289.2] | 22.9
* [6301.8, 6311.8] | 22.3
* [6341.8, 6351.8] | 24.2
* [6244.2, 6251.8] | 21.6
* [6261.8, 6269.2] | 21.6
